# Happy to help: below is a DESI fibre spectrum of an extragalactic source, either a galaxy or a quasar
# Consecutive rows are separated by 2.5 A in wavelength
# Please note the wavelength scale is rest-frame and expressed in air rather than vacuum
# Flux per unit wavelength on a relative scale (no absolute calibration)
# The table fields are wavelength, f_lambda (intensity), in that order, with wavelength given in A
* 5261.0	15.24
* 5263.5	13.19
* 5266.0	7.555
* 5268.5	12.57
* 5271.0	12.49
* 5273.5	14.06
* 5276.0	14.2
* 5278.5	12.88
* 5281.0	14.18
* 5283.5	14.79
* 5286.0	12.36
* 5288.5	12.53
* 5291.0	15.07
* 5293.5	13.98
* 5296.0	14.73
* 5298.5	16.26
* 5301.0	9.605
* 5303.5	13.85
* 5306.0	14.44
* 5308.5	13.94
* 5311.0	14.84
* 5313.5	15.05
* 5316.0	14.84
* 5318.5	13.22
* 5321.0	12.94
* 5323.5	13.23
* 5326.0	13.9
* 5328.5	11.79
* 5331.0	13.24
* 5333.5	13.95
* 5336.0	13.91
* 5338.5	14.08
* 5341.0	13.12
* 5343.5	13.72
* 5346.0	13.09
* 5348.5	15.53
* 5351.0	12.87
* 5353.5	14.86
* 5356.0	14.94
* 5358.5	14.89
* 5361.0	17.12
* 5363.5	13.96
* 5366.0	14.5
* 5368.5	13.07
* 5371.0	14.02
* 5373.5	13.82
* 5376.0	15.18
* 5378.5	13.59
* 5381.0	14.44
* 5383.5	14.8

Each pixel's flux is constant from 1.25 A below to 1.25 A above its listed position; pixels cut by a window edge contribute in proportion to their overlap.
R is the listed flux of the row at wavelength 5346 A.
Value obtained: 13.09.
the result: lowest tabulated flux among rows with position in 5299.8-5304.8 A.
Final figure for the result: 9.605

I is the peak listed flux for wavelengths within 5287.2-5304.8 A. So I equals 16.26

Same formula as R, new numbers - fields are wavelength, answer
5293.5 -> 13.98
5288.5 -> 12.53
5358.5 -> 14.89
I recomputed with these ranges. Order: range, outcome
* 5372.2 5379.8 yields 15.18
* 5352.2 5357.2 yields 14.94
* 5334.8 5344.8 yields 14.08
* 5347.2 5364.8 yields 17.12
